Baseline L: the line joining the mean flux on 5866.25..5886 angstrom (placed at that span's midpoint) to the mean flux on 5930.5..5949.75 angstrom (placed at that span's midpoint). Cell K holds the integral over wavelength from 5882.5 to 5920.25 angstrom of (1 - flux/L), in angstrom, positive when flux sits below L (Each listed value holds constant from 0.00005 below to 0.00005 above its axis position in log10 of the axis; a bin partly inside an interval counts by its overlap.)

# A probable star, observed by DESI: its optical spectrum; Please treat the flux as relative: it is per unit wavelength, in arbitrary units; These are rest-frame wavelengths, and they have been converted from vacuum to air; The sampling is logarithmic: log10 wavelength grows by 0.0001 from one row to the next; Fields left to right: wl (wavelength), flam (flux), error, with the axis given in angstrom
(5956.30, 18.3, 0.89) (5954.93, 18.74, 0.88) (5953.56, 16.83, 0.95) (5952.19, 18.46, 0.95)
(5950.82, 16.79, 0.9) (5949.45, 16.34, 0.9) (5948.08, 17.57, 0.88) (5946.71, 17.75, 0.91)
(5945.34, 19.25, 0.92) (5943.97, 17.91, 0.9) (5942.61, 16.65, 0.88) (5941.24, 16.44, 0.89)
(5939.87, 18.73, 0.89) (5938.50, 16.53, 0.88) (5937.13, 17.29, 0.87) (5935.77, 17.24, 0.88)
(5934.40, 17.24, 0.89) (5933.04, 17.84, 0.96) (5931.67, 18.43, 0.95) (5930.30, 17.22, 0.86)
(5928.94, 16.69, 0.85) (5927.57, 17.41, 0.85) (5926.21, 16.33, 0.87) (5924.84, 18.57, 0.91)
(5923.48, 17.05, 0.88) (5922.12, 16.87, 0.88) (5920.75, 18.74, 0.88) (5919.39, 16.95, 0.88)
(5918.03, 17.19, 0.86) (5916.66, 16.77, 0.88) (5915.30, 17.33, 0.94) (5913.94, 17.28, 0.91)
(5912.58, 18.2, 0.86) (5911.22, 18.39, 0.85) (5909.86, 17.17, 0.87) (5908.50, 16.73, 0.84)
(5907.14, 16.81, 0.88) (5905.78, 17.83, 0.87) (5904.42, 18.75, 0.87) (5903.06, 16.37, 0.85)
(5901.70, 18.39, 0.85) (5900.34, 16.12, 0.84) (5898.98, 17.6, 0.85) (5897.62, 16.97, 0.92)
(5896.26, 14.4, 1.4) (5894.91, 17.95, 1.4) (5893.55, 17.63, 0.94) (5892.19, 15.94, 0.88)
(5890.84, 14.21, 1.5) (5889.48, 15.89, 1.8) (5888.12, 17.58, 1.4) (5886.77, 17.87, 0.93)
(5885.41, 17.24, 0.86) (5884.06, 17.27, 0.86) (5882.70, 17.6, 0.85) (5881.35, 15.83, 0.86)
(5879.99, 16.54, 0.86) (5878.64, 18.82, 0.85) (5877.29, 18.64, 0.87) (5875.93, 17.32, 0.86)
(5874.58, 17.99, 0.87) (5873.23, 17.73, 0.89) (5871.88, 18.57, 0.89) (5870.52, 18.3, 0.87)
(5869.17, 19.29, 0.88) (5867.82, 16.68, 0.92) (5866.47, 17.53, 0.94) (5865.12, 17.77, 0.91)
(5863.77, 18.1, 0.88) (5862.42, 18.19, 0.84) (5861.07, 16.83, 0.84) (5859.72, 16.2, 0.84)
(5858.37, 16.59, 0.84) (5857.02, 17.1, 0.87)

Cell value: 1.2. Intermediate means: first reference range 17.7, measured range 17.1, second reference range 17.5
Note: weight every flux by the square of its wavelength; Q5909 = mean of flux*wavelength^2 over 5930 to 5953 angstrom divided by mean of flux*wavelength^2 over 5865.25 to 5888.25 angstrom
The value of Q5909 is 1.0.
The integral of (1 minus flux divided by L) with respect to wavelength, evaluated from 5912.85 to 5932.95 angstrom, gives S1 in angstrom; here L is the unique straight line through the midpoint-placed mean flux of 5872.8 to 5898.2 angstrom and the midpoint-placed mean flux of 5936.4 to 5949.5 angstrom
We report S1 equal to -0.1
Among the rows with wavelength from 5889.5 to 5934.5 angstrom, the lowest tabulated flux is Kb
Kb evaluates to 14.21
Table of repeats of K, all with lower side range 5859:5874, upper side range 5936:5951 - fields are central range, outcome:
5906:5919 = 0.2 angstrom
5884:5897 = 0.8 angstrom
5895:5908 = 0.4 angstrom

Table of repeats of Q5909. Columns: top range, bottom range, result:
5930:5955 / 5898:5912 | 1.02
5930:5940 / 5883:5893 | 1.07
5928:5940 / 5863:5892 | 1.02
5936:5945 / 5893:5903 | 1.04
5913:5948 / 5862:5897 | 1.02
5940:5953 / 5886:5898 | 1.08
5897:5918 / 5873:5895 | 1.02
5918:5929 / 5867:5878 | 0.98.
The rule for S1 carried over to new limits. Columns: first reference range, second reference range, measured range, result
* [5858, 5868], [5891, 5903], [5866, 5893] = -0.5 angstrom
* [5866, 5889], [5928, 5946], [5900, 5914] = 0.1 angstrom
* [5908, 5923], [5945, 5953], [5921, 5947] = 0.1 angstrom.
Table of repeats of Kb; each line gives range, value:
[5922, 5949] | 16.33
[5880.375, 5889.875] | 15.83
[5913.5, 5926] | 16.77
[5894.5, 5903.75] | 14.4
